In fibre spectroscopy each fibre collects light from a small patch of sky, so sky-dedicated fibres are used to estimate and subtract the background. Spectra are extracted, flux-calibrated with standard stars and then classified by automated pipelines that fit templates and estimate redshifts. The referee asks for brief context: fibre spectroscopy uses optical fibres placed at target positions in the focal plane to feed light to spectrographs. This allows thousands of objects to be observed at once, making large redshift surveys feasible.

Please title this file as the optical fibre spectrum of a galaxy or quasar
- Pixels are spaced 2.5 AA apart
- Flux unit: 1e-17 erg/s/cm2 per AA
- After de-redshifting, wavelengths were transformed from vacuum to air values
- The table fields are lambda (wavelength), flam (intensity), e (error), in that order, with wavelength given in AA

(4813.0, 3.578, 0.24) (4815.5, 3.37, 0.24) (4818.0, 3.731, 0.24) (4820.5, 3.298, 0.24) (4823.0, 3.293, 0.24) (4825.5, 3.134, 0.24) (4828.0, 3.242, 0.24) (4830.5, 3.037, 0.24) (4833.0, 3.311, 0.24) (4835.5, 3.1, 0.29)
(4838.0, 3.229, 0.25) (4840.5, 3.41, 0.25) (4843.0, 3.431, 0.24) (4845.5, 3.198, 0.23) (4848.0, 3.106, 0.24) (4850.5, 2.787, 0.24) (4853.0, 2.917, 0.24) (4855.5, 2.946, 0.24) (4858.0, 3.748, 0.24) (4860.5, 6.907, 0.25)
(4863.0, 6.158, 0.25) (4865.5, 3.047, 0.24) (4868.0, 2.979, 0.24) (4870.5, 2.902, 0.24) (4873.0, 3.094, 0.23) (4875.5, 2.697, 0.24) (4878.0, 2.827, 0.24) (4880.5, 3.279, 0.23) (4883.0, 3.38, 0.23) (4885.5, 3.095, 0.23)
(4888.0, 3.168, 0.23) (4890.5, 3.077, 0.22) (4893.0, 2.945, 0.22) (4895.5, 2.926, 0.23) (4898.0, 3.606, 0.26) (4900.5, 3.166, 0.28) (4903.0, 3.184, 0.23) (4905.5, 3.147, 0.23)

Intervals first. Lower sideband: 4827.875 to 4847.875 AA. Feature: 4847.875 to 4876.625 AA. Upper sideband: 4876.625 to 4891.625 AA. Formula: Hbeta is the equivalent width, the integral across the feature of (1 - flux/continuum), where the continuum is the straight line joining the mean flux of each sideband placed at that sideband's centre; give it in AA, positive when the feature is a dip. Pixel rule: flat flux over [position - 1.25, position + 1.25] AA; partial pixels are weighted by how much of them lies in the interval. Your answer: -4.0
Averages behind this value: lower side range 3.24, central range 3.63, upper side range 3.13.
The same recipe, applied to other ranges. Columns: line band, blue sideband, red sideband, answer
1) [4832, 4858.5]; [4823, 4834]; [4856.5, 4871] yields 3.8 AA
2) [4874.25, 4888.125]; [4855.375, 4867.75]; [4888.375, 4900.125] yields 2.4 AA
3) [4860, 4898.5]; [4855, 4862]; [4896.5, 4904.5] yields 5.9 AA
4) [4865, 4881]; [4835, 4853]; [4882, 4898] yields 1.0 AA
